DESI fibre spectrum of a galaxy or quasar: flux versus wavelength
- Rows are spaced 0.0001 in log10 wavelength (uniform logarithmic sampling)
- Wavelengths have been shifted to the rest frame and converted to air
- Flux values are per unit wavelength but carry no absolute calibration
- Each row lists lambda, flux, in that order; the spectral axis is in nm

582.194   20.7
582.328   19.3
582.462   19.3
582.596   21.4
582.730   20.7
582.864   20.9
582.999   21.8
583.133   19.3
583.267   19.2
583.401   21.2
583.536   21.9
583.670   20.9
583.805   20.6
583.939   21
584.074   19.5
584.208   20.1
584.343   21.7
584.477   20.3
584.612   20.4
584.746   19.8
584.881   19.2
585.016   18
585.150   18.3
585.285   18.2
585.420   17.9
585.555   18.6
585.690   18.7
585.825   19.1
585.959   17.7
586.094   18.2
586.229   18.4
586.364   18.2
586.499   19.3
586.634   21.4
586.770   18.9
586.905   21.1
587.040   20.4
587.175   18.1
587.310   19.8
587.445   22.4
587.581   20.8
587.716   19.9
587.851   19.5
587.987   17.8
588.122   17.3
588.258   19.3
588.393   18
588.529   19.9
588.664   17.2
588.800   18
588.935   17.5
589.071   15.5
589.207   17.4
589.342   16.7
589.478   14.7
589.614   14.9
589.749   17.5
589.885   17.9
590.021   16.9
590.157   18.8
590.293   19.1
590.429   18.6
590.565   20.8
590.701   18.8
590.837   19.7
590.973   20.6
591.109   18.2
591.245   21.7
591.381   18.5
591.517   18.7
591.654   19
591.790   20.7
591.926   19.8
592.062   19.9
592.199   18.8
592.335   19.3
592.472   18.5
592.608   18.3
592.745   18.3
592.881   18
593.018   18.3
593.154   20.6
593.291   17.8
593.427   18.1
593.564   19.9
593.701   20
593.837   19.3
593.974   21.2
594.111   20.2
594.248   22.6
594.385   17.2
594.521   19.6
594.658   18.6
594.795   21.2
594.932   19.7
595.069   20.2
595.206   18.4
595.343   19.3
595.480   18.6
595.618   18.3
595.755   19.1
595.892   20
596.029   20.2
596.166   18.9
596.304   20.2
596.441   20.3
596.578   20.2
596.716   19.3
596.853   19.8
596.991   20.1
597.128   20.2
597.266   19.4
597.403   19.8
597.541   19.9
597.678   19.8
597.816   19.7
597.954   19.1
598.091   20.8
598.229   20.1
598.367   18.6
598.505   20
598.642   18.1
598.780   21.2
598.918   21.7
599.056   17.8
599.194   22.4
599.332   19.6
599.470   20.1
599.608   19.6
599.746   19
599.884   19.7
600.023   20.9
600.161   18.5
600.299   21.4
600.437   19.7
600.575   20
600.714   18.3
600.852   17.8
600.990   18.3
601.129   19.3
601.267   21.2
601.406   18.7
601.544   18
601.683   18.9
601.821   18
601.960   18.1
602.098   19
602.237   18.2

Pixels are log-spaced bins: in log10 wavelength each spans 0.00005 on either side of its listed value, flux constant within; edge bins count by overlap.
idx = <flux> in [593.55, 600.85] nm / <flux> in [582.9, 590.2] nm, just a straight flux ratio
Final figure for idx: 1.04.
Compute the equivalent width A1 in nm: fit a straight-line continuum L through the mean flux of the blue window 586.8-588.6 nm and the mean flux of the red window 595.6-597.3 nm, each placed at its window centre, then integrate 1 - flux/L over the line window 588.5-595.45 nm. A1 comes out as 0.289 nm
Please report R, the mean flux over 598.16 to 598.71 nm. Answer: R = 19.2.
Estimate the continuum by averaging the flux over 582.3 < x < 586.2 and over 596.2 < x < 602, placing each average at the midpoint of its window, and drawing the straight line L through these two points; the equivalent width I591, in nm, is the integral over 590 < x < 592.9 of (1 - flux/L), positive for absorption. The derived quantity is 0.07 nm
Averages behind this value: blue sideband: 19.8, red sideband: 19.6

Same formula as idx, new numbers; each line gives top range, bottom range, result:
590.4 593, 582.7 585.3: 0.95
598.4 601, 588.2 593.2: 1.07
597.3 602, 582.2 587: 0.99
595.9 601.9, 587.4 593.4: 1.06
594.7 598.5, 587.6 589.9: 1.11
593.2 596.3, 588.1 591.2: 1.08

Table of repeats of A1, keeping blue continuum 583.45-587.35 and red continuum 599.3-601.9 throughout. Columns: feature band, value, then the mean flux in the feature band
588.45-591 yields 0.206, 17.9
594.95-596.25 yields 0.008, 19.2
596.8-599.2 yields -0.064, 19.9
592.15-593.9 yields 0.049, 18.9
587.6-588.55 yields 0.030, 18.9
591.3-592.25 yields 0.002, 19.4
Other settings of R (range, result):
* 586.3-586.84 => 19.4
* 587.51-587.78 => 20.3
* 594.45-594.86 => 19.8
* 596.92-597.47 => 19.9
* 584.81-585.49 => 18.3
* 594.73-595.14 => 20.3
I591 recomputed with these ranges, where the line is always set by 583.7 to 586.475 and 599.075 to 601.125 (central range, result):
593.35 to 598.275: -0.05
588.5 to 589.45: 0.10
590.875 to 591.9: -0.01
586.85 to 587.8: -0.05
